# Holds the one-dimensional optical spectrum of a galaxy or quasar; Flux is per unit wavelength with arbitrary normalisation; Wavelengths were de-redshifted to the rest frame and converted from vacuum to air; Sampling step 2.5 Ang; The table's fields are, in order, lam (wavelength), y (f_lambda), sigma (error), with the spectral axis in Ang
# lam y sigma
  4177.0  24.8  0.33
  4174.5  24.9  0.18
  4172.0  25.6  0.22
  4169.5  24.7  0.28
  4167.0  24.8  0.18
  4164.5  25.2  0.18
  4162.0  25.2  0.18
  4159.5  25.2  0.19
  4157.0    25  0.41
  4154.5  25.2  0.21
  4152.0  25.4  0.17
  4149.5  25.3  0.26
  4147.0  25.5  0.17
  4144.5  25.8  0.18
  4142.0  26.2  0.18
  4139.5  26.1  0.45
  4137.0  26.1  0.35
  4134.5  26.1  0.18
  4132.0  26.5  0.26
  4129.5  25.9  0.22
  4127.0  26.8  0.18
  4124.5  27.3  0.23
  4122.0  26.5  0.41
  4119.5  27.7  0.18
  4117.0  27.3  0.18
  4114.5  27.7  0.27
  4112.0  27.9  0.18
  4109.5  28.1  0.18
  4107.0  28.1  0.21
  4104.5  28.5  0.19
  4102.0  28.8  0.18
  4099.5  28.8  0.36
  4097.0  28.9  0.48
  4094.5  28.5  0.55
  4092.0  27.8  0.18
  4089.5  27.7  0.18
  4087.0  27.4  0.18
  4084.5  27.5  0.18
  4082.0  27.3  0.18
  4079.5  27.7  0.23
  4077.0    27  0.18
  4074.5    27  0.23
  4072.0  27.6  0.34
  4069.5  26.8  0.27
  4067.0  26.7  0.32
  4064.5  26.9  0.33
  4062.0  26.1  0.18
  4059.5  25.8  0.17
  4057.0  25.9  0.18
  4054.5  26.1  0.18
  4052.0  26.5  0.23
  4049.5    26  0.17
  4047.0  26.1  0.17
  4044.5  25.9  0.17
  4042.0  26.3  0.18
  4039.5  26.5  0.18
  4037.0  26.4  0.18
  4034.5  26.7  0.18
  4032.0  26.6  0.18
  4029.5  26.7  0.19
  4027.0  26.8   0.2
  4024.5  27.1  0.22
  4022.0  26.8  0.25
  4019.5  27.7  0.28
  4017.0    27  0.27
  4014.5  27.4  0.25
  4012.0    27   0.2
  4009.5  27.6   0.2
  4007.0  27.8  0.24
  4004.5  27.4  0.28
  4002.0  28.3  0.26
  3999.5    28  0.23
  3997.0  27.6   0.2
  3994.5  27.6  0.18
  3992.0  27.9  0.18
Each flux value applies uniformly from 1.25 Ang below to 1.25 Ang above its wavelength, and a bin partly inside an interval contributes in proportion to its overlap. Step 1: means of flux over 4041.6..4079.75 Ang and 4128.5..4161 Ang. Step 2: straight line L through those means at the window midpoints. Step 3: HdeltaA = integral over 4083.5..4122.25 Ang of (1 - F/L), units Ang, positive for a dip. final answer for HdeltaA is -2.8 Ang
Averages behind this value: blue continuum 26.5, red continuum 25.7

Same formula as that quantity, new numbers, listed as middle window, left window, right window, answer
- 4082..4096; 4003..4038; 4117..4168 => -0.7 Ang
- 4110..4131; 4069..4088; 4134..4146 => -0.6 Ang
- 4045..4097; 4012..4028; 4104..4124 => 0.9 Ang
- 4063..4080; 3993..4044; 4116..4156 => -0.2 Ang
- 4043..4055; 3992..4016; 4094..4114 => 0.8 Ang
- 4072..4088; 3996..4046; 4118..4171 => -0.5 Ang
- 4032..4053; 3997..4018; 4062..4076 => 0.7 Ang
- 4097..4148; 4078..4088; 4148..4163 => -1.7 Ang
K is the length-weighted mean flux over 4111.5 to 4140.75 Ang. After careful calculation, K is 26.8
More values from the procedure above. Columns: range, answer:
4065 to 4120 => 27.8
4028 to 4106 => 27.1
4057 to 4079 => 26.7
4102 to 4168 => 26.4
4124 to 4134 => 26.5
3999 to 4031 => 27.3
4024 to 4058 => 26.4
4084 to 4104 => 28.2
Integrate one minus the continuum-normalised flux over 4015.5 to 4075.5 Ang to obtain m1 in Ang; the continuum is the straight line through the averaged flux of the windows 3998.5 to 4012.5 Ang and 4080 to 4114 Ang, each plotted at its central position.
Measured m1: 2.8 Ang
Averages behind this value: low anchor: 27.7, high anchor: 28.1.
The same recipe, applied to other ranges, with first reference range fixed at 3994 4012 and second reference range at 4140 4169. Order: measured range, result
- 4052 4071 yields 0.3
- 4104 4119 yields -1.1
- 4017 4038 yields 0.4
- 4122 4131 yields -0.3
